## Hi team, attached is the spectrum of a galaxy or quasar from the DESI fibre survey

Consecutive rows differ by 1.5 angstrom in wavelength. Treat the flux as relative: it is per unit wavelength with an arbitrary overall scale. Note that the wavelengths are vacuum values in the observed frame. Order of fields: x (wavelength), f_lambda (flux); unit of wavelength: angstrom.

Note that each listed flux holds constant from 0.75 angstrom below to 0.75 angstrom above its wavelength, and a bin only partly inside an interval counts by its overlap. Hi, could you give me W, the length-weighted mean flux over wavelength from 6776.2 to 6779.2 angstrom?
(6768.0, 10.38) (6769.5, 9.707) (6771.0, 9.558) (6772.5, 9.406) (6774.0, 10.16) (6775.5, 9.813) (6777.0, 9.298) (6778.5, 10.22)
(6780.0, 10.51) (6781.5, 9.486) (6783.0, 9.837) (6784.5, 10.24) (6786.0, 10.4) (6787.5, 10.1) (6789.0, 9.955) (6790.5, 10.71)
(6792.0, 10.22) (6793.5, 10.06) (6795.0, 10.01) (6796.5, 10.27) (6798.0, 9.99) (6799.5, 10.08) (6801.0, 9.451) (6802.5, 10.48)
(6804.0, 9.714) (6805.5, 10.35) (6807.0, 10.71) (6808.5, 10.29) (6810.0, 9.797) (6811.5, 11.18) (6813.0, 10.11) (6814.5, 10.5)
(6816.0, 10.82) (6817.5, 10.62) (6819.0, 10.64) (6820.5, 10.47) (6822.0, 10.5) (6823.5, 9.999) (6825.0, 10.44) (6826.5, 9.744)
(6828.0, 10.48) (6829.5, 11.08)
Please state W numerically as 9.75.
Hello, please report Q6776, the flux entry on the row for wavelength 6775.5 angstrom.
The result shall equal 9.813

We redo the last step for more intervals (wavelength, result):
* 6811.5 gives 11.18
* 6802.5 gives 10.48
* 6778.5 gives 10.22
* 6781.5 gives 9.486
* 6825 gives 10.44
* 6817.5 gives 10.62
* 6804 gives 9.714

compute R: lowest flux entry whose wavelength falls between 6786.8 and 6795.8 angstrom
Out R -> 9.955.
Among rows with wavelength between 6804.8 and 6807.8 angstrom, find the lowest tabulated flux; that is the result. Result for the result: 10.35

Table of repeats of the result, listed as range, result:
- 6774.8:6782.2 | 9.298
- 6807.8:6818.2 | 9.797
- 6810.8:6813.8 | 10.11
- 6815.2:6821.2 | 10.47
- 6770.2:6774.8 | 9.406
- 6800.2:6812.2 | 9.451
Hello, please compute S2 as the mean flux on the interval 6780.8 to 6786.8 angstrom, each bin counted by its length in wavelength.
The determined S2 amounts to 10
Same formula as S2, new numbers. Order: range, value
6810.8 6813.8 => 10.6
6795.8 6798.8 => 10.1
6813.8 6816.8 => 10.7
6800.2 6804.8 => 9.89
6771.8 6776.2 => 9.8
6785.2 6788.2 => 10.3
